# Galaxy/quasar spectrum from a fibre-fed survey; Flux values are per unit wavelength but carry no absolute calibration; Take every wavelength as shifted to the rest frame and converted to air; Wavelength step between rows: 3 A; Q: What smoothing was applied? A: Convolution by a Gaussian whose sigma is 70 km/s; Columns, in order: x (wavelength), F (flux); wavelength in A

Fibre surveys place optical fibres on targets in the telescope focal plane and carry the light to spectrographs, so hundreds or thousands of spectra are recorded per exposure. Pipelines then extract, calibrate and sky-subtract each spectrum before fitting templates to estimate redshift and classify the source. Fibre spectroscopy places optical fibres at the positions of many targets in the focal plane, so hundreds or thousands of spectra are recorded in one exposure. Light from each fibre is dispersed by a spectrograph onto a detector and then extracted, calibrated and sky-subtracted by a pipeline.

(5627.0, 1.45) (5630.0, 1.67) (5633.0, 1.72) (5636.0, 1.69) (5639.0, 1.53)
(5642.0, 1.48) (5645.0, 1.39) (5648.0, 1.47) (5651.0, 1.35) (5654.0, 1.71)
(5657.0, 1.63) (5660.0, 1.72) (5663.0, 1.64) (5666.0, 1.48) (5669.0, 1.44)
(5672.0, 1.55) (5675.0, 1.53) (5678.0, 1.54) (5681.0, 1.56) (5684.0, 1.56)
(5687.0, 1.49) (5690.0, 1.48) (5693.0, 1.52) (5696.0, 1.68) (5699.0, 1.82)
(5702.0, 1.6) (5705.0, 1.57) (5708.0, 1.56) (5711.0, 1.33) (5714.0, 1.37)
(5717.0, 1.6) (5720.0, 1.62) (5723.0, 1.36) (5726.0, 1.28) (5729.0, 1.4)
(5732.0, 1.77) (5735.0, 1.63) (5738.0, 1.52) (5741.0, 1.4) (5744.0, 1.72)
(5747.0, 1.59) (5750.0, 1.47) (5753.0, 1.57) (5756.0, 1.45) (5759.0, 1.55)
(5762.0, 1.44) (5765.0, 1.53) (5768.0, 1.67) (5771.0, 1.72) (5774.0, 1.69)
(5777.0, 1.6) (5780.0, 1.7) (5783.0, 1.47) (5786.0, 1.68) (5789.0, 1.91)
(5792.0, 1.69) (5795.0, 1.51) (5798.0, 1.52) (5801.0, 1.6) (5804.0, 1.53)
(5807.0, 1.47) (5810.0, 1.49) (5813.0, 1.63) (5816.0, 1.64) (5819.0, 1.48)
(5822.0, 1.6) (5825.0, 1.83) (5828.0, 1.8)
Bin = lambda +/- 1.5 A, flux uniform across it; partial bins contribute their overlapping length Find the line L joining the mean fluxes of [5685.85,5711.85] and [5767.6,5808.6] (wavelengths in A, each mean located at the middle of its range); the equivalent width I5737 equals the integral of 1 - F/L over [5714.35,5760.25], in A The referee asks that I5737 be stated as 1.95 A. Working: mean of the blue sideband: 1.57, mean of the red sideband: 1.62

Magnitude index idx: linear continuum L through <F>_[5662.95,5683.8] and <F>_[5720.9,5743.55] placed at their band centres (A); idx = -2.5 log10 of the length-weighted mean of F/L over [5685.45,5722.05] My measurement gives -0.03 mag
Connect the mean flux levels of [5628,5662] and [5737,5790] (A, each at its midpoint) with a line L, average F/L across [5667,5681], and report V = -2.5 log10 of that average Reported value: 0.04 mag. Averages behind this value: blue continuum 1.58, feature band 1.52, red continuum 1.59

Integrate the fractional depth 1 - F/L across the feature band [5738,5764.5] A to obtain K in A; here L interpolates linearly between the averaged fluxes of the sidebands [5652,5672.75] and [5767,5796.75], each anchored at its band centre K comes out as 1.9 A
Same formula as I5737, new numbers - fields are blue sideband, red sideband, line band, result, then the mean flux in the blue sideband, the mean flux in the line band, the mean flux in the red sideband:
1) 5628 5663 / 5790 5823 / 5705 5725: 1.2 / 1.58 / 1.48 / 1.56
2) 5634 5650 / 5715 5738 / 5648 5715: -1.5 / 1.51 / 1.55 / 1.52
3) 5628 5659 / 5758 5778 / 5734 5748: 0.2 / 1.56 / 1.57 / 1.6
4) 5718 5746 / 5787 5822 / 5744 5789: -1.2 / 1.52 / 1.6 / 1.59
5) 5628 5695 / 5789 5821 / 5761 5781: -0.7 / 1.55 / 1.62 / 1.57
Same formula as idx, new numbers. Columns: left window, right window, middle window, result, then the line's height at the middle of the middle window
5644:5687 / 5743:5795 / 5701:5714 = 0.05 mag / 1.57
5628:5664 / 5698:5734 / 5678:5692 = 0.02 mag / 1.55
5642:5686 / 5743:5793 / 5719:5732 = 0.10 mag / 1.58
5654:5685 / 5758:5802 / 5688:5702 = -0.02 mag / 1.58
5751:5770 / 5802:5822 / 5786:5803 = -0.07 mag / 1.54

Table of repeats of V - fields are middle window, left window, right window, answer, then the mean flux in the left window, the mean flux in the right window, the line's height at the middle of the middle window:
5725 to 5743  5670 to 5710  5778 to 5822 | 0.047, 1.57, 1.59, 1.58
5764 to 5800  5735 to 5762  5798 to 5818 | -0.065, 1.53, 1.55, 1.55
